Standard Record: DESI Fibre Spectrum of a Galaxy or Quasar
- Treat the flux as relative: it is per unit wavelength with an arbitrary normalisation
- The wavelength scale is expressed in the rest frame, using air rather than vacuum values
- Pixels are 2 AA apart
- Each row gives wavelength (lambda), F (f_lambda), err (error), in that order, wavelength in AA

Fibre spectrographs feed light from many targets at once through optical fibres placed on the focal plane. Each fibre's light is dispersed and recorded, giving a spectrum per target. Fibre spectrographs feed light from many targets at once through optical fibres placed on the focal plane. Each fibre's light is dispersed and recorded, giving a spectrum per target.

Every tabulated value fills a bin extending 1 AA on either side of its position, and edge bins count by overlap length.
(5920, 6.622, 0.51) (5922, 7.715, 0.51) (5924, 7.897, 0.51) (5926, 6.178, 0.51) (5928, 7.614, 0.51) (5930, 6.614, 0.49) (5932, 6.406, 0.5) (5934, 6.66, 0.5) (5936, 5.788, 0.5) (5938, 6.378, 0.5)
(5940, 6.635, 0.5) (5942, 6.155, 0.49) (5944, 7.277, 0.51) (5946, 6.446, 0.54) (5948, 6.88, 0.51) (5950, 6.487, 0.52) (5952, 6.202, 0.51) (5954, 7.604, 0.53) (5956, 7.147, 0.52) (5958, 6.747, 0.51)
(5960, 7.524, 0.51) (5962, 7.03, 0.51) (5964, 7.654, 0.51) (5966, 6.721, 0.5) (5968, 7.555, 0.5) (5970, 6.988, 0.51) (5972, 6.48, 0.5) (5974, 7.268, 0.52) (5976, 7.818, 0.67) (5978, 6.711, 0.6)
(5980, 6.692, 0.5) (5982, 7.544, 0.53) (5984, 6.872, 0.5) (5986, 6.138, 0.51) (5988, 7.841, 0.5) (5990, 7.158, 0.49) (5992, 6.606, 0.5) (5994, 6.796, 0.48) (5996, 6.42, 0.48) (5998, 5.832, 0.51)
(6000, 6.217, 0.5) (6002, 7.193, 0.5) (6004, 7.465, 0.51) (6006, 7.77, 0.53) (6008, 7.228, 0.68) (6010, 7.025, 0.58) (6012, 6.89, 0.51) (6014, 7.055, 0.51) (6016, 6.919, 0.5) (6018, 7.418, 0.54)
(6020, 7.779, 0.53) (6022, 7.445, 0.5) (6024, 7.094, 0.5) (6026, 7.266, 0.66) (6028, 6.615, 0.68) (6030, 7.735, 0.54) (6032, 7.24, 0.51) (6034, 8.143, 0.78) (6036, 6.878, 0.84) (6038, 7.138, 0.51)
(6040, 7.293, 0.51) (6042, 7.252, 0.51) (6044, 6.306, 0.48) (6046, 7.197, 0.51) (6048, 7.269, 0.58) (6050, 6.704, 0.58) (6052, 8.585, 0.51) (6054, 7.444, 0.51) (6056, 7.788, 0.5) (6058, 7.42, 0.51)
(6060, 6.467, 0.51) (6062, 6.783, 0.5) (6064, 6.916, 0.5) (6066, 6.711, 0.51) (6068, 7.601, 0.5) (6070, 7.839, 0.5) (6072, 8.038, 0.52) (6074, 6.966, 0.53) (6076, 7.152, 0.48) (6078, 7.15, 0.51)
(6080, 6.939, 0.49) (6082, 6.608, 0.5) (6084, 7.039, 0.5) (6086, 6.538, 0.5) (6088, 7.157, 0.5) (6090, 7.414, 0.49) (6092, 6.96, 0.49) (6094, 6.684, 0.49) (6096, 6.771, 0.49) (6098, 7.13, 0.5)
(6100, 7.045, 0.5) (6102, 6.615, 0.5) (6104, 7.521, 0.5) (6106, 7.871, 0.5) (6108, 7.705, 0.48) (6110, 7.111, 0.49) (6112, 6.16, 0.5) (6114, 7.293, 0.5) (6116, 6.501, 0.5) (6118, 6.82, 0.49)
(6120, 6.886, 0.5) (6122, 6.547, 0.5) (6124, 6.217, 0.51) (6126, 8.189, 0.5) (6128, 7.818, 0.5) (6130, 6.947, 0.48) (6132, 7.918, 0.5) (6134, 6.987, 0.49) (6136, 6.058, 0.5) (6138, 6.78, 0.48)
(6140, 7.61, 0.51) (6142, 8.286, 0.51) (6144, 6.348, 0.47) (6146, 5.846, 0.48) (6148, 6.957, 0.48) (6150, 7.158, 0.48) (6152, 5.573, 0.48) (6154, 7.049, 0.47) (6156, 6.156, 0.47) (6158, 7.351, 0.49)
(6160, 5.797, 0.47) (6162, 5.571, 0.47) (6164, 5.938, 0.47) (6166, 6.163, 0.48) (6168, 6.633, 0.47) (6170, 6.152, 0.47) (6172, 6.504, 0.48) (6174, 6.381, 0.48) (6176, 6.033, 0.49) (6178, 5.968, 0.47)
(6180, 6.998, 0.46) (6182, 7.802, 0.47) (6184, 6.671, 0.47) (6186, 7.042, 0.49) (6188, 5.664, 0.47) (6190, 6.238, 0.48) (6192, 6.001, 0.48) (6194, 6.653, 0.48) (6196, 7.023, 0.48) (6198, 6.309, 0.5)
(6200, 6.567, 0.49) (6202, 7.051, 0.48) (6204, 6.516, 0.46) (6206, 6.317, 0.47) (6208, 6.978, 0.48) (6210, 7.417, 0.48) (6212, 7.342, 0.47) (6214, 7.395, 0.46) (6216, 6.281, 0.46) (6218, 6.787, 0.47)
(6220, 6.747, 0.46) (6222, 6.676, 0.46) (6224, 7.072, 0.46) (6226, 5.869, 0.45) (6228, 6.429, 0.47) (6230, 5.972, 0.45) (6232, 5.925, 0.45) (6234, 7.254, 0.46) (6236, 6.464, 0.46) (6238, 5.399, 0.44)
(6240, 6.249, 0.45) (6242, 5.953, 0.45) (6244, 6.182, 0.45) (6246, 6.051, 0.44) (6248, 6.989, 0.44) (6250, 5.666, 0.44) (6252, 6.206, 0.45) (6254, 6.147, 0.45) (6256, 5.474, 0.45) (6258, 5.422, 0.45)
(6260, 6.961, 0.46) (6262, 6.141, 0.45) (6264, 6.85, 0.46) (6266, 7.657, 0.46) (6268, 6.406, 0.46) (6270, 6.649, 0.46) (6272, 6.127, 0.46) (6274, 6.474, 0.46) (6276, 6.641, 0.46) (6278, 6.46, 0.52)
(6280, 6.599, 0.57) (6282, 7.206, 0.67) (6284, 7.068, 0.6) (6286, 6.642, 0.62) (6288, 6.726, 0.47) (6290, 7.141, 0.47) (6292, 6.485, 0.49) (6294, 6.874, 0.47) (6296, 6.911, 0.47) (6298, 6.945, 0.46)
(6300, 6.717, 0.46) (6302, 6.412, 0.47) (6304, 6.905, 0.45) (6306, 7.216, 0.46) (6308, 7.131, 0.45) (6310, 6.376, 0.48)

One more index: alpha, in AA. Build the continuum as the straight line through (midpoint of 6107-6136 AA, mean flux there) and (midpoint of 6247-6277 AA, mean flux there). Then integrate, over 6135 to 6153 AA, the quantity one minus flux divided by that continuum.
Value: 0.5 AA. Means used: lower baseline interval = 7.04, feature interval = 6.74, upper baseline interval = 6.39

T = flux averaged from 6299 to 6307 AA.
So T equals 6.81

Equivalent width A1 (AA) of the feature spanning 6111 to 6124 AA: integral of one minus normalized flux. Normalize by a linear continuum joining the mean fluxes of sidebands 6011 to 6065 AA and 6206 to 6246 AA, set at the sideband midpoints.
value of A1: 0.5 AA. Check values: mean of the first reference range 7.22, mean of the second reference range 6.53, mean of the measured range 6.66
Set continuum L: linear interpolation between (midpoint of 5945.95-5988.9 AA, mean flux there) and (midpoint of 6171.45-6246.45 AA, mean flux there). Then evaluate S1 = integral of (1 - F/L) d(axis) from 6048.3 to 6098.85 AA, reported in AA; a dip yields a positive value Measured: -2.5 AA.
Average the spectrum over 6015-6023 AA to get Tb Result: 7.39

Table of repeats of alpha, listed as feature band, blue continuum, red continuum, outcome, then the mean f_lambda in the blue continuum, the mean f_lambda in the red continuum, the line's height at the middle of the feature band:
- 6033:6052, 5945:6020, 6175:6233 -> -0.9 AA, 6.99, 6.61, 6.89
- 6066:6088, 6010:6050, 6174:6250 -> -0.4 AA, 7.19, 6.53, 7.02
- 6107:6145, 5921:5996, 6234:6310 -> -2.0 AA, 6.92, 6.54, 6.71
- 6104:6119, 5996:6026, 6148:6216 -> -0.7 AA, 7.08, 6.56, 6.77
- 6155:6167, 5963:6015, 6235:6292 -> 0.9 AA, 7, 6.43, 6.64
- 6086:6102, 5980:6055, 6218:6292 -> -0.1 AA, 7.12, 6.45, 6.91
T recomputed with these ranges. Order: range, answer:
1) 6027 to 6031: 7.18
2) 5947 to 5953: 6.52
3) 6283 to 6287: 6.86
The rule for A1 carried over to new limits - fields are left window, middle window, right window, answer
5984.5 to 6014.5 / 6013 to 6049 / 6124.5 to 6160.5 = -1.6 AA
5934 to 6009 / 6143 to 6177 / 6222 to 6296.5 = 1.4 AA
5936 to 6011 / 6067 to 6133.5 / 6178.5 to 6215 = -2.9 AA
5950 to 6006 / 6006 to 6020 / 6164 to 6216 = -0.5 AA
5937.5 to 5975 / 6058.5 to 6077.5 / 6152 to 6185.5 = -1.5 AA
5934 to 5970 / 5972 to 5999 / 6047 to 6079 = 0.4 AA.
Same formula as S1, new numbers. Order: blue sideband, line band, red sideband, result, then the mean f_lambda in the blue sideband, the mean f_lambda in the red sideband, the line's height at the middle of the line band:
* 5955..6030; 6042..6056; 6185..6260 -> -0.8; 7.06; 6.43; 6.91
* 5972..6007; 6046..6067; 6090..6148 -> -0.7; 6.95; 7.03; 6.99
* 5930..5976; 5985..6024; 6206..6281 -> -1.4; 6.84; 6.47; 6.77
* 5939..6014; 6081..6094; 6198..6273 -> -0.4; 6.95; 6.47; 6.74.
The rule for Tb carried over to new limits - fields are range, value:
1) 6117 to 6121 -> 6.85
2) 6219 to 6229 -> 6.56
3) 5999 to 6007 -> 7.16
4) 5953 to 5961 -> 7.26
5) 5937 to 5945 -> 6.61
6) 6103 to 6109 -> 7.7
